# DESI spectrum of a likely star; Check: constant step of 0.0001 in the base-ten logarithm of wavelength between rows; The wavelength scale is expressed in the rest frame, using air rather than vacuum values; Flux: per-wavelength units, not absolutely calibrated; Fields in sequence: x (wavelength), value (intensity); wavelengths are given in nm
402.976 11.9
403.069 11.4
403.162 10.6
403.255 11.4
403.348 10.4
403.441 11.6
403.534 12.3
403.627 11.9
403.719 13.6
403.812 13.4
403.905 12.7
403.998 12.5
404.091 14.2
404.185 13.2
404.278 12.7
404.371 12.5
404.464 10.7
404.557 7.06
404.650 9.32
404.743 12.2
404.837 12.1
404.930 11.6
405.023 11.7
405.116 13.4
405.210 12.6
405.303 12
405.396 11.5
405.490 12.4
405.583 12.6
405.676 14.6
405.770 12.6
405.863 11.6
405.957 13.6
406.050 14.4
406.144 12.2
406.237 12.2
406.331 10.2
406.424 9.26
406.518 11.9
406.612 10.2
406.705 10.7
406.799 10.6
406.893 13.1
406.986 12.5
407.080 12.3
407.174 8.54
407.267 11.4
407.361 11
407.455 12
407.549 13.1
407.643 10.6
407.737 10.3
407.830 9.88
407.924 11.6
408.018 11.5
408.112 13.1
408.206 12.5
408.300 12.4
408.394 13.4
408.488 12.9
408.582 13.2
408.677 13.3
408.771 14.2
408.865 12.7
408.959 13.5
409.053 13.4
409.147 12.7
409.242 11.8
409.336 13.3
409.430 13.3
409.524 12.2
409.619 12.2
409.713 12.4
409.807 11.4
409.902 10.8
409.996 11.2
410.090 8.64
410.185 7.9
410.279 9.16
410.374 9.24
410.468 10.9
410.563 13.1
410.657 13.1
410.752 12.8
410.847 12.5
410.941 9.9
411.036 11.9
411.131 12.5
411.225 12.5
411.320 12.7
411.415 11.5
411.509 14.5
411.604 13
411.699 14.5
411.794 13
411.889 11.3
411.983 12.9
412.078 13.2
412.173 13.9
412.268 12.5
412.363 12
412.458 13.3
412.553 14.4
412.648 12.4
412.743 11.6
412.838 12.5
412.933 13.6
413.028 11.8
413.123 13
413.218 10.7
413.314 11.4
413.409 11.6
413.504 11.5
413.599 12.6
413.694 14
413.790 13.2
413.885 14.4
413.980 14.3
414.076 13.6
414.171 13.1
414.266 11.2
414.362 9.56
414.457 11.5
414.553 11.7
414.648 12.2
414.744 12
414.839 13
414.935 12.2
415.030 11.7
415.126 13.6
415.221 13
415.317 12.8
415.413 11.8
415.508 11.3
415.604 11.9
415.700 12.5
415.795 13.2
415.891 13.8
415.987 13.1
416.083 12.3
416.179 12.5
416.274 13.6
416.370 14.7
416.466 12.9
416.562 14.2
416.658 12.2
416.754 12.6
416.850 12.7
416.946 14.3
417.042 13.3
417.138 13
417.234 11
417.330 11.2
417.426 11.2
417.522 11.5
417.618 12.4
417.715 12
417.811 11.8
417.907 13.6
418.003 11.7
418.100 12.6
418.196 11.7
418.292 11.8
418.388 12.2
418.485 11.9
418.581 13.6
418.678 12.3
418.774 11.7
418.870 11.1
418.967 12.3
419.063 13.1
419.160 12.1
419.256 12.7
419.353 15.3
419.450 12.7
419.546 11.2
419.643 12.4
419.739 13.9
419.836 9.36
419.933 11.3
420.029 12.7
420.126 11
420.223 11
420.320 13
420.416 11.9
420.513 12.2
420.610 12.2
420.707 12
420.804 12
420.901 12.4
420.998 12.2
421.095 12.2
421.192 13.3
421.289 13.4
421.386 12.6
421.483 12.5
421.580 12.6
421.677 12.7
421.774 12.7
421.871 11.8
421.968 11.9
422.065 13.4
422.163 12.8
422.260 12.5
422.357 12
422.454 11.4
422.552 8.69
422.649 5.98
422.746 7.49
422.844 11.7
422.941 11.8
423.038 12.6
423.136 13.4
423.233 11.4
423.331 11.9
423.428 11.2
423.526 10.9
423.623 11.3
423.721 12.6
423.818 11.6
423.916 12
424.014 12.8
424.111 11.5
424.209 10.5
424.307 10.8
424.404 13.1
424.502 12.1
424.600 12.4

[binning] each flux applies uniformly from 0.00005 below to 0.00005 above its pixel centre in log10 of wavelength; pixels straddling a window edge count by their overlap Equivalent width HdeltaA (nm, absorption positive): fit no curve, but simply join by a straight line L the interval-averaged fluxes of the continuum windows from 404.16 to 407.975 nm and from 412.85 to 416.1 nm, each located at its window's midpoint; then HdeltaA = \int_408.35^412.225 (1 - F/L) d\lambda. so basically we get -0.07 nm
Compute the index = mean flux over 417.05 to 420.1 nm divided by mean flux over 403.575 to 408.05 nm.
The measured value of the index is 1.03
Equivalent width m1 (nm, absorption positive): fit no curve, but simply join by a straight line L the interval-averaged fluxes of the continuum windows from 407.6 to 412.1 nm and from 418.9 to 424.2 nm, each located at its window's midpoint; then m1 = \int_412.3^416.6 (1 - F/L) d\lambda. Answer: -0.20 nm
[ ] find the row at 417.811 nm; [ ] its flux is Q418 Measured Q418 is 11.8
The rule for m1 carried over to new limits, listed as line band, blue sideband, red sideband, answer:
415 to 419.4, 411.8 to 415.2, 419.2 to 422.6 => -0.07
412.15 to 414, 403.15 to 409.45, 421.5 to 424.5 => -0.13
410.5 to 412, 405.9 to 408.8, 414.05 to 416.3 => -0.06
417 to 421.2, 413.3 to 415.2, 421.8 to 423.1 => -0.18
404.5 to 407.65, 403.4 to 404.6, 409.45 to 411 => 0.04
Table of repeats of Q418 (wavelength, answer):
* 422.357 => 12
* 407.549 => 13.1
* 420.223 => 11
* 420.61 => 12.2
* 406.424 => 9.26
